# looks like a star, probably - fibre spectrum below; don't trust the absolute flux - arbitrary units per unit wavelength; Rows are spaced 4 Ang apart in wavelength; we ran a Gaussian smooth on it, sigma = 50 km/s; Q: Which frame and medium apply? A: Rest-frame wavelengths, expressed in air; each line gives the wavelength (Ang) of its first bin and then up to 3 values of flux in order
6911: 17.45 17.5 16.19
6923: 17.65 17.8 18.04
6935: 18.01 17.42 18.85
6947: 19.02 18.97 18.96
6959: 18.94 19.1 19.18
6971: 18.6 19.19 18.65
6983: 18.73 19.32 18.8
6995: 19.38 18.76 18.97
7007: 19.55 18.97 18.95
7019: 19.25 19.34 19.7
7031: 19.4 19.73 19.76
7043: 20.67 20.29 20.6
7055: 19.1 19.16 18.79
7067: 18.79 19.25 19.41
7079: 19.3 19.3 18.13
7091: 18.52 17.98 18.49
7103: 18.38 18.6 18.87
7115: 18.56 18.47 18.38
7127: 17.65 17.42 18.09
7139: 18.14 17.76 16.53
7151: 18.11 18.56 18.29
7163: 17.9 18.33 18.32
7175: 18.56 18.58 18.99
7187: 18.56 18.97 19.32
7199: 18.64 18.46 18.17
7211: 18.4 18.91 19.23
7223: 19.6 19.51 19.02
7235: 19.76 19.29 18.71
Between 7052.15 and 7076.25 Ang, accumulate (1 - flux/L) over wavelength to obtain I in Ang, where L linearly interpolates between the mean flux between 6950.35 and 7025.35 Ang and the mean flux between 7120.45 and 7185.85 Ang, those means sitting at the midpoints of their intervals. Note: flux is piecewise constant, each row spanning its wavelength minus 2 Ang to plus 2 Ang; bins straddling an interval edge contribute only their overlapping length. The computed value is -0.7 Ang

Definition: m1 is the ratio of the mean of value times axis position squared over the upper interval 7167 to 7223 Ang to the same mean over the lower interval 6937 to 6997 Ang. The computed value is 1.06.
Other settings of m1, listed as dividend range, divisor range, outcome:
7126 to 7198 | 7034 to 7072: 0.96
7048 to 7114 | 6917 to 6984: 1.07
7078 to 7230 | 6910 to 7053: 1.03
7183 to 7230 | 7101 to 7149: 1.07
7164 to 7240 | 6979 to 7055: 1.02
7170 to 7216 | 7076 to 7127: 1.03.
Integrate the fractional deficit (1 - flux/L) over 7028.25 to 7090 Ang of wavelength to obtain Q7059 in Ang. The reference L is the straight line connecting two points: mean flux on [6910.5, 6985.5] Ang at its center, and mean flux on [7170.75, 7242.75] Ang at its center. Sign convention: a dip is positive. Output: -2.79 Ang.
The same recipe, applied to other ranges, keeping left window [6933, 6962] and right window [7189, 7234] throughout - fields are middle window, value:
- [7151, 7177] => 0.80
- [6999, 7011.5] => -0.29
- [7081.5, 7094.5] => 0.17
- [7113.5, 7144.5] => 1.30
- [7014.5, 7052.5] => -2.17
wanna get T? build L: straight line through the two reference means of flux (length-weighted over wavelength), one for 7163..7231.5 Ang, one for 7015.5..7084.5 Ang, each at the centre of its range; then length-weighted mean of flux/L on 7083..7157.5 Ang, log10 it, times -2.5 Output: 0.06 mag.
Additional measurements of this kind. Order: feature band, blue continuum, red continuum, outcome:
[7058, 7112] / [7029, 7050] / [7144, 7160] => 0.02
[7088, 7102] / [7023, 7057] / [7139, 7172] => 0.04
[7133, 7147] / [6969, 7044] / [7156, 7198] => 0.06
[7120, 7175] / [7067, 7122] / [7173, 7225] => 0.05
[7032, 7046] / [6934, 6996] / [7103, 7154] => -0.09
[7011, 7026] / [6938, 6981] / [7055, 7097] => -0.02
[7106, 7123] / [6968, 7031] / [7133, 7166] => -0.02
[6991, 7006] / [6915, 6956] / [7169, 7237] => -0.05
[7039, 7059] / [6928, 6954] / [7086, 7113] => -0.09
